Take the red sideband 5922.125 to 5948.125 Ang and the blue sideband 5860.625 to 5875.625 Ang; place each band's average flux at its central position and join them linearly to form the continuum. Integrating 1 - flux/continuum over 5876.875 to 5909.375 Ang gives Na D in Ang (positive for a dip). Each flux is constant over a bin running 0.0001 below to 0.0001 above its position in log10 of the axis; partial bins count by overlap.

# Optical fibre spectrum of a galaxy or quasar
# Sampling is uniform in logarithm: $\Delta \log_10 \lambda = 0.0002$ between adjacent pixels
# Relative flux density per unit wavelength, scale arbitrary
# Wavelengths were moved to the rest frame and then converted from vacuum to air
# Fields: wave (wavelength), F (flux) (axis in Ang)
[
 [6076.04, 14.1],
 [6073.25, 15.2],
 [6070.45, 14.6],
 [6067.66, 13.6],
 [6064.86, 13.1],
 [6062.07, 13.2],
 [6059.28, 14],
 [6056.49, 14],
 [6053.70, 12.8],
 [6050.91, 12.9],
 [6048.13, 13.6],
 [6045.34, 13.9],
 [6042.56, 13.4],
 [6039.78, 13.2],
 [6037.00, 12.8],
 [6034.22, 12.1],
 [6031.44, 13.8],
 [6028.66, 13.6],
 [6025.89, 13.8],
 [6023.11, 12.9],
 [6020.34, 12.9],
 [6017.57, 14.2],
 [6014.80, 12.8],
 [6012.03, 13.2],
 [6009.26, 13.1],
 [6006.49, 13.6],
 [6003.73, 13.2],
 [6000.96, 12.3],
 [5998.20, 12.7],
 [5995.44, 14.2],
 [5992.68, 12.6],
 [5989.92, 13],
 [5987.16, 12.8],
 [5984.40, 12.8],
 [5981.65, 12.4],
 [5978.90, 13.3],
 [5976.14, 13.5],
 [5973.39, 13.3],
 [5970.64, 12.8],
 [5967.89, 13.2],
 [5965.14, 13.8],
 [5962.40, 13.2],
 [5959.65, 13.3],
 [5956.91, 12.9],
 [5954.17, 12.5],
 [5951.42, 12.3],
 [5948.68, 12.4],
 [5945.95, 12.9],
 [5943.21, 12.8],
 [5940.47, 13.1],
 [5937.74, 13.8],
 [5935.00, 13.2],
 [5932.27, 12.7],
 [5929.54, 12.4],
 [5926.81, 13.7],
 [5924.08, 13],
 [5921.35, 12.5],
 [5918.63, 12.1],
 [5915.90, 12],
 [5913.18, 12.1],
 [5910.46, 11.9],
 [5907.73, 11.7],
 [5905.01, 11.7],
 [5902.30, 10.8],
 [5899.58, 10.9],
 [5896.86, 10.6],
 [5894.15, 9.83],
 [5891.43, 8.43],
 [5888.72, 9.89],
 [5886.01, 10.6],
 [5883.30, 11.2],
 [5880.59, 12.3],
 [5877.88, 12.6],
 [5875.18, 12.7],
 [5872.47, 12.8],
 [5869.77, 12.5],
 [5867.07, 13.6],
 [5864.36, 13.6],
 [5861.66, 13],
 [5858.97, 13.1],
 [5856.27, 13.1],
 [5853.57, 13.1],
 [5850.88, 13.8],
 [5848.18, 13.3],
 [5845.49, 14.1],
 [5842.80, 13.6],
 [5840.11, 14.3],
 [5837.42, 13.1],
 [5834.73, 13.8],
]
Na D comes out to 5.4 Ang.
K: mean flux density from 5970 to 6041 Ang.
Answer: 13.1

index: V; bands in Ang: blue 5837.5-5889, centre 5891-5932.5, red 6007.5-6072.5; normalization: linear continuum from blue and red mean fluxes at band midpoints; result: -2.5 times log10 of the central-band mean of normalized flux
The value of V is 0.12 mag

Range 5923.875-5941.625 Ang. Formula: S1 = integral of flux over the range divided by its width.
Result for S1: 13.1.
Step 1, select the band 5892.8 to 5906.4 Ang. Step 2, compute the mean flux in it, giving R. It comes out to 10.8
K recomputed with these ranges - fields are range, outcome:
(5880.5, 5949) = 11.9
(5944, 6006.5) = 13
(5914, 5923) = 12.2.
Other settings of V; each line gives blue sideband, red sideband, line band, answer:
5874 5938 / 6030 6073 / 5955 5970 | -0.07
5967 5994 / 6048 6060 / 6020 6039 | 0.01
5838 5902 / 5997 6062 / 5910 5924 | 0.03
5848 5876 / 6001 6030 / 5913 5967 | 0.03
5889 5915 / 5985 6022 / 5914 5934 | -0.12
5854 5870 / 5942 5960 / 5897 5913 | 0.14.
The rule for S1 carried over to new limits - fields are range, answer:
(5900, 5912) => 11.5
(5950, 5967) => 13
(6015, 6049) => 13.3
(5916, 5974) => 12.9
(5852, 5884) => 12.8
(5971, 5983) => 13.1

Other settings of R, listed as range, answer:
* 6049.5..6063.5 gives 13.4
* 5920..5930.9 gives 12.9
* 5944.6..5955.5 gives 12.5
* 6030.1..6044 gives 13.1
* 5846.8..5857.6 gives 13.3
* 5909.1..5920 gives 12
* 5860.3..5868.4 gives 13.4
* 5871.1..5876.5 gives 12.7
